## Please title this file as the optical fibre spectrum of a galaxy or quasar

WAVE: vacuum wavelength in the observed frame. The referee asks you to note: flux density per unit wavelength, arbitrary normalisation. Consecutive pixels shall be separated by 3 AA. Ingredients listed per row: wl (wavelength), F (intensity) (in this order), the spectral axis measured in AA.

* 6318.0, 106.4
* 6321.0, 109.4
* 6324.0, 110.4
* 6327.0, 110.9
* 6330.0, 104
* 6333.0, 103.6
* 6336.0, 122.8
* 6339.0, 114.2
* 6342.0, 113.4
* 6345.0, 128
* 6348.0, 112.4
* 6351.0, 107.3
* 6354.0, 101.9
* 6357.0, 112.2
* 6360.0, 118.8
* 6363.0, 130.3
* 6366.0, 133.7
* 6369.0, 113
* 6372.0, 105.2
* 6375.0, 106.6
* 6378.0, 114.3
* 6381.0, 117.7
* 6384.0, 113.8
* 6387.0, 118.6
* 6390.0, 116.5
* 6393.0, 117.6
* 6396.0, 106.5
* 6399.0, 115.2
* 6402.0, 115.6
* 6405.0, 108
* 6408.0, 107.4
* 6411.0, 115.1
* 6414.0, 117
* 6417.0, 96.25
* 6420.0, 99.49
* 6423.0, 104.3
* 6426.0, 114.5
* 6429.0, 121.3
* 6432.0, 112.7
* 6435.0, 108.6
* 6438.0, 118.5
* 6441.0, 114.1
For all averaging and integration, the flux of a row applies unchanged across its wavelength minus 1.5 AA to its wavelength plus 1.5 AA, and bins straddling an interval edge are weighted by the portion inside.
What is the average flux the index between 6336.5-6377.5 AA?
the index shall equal 115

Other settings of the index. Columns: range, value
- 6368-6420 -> 112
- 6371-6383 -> 111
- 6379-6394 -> 117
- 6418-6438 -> 110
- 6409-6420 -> 108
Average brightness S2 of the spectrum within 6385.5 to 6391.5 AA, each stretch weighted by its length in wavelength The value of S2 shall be 118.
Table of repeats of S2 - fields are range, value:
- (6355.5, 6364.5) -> 120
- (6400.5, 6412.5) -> 112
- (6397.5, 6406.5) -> 113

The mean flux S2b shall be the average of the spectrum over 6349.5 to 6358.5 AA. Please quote 107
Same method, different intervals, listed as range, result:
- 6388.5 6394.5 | 117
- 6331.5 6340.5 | 114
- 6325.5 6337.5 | 110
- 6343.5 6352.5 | 116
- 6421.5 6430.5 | 113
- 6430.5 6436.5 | 111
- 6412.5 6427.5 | 106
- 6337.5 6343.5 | 114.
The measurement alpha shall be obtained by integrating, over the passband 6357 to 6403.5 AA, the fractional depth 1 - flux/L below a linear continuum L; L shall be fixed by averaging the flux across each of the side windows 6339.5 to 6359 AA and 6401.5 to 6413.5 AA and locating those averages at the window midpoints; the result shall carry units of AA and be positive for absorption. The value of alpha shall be -1.62 AA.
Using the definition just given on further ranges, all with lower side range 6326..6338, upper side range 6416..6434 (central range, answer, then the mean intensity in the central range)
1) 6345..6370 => -1.61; 117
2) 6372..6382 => -0.18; 111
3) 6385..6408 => -0.95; 114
